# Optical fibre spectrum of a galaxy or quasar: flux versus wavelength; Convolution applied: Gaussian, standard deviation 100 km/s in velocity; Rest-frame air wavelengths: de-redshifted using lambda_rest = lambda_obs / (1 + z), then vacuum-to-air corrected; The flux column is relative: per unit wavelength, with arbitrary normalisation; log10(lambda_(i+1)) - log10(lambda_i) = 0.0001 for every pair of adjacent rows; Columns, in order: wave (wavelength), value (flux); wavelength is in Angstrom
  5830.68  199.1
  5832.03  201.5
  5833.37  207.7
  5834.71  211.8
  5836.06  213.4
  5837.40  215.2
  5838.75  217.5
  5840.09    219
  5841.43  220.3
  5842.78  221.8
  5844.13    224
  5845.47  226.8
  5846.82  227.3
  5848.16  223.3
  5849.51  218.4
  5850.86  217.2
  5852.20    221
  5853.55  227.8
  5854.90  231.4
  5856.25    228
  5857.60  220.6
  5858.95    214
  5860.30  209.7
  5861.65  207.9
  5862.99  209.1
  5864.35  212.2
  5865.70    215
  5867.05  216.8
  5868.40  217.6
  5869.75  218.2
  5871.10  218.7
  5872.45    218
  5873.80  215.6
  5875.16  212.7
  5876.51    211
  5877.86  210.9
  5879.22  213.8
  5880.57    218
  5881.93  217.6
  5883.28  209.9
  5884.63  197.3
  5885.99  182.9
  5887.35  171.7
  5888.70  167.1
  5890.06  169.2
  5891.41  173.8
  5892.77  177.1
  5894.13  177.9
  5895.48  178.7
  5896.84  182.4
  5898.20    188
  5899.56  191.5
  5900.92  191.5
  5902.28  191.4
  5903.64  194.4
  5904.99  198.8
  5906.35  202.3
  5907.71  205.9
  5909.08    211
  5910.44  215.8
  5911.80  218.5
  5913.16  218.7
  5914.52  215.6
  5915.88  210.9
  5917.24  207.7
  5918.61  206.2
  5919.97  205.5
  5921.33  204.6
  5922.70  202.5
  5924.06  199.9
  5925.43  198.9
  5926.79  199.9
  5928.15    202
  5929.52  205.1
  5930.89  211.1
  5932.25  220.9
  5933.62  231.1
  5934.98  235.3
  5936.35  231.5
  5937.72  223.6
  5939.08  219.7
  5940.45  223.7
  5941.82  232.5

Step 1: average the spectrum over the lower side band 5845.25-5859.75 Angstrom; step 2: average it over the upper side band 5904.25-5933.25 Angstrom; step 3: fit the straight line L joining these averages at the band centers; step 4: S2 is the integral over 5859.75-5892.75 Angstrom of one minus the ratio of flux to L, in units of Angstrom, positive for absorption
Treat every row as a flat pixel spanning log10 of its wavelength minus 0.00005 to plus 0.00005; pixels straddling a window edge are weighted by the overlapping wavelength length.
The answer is 2.0 Angstrom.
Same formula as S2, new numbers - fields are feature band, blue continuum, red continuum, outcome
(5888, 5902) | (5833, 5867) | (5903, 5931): 2.0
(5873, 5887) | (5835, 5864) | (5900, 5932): 0.3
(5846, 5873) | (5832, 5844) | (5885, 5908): -1.9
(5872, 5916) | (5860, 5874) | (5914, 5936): 2.9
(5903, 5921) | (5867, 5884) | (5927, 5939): 0.8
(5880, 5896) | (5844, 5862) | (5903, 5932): 2.0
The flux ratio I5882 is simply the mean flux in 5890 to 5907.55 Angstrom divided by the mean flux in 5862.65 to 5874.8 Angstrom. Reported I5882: 0.87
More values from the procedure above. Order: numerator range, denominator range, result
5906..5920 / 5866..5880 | 0.98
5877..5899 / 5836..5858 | 0.85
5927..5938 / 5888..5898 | 1.25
